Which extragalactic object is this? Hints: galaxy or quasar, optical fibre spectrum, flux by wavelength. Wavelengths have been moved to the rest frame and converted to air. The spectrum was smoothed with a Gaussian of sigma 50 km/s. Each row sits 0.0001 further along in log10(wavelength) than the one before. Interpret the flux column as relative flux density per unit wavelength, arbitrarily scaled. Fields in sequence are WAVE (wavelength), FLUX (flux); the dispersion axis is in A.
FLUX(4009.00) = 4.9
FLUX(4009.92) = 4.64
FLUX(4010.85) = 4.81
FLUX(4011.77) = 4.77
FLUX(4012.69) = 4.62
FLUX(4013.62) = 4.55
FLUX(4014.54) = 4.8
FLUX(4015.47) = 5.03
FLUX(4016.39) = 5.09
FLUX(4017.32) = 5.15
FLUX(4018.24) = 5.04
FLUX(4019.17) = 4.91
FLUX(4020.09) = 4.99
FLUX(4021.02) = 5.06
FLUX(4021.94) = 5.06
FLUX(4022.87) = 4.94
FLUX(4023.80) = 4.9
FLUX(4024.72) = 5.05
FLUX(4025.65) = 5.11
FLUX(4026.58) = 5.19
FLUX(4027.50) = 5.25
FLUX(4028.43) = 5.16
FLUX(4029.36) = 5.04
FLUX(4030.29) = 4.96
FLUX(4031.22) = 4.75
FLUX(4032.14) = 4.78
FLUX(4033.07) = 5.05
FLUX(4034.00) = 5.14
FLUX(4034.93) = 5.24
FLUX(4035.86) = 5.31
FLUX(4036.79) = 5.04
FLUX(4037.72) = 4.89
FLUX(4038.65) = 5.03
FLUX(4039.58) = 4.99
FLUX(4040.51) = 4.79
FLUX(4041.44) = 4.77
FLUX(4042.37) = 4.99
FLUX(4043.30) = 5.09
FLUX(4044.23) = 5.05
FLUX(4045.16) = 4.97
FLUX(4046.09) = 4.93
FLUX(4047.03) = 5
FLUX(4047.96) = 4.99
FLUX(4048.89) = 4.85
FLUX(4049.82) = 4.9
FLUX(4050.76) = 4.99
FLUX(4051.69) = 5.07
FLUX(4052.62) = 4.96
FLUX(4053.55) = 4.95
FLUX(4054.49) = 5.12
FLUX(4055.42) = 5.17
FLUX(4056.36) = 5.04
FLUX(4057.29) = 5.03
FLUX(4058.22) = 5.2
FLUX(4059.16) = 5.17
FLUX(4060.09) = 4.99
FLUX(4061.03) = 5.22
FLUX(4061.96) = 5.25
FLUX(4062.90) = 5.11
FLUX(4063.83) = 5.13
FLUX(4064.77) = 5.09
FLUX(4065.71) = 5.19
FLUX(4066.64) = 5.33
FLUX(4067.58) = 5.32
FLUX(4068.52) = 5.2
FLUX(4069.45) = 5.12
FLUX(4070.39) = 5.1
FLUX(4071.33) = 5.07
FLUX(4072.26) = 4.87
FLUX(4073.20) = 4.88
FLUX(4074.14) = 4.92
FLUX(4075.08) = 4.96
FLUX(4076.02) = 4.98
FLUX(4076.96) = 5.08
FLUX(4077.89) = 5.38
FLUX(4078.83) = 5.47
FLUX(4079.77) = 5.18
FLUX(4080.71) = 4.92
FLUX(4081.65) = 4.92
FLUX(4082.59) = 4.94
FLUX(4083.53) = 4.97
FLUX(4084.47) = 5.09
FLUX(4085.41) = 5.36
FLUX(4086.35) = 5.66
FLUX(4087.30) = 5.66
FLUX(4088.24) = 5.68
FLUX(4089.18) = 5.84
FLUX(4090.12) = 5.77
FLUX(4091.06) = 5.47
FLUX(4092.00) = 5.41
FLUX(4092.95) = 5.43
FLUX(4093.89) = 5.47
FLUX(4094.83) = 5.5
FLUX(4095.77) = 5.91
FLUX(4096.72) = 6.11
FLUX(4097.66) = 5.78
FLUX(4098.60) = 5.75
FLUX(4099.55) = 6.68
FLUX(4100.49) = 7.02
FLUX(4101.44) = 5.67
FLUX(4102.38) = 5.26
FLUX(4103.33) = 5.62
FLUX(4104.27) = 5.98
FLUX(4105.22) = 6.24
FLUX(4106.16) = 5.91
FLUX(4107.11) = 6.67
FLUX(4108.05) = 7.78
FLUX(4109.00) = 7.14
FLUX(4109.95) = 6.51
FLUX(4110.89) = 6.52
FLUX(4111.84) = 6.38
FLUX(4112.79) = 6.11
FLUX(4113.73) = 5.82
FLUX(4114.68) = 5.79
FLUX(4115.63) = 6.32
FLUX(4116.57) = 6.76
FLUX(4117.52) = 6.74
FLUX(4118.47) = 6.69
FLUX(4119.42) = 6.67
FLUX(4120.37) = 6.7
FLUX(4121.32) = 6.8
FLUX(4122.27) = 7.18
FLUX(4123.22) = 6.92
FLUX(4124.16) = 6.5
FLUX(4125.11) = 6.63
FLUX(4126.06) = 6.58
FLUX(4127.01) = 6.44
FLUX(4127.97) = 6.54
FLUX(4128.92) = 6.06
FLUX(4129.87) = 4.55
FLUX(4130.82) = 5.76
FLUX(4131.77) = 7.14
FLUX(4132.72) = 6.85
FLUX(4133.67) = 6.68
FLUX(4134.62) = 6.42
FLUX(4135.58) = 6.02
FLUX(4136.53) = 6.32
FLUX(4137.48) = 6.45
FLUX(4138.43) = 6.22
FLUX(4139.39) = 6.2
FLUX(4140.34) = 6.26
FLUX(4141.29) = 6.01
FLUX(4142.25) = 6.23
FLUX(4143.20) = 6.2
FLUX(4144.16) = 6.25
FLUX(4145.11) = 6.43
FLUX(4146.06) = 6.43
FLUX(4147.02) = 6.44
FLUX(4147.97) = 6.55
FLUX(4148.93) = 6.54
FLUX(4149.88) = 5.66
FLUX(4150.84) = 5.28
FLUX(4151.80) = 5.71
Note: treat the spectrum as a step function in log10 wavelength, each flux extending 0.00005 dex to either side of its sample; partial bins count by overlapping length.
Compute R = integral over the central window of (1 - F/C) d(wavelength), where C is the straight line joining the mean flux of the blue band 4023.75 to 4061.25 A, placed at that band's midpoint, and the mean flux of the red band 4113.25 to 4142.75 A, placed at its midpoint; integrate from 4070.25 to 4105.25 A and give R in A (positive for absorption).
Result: 1.8 A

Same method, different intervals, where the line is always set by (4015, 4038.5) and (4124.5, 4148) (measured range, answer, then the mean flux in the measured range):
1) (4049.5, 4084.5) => 2.65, 5.09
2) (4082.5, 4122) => -0.91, 6.05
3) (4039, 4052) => 0.75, 4.96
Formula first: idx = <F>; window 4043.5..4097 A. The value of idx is 5.2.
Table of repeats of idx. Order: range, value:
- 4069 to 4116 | 5.68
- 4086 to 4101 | 5.82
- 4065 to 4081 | 5.12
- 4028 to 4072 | 5.05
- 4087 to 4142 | 6.23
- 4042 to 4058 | 5.01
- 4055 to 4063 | 5.13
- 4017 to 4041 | 5.03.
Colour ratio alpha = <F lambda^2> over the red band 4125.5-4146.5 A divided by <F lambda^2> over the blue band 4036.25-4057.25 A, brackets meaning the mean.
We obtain 1.32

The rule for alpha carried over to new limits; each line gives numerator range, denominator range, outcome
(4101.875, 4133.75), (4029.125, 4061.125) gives 1.33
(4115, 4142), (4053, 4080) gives 1.30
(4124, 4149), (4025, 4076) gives 1.30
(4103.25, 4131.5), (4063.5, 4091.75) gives 1.26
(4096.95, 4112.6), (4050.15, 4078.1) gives 1.26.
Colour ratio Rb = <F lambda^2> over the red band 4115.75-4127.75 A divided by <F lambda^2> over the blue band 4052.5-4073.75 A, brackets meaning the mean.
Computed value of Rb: 1.35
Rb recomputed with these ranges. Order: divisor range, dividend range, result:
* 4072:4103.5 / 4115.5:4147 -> 1.20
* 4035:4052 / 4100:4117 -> 1.31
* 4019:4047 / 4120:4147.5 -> 1.34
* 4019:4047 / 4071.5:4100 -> 1.10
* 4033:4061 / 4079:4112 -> 1.19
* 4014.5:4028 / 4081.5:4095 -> 1.11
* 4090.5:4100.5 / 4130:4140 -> 1.11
